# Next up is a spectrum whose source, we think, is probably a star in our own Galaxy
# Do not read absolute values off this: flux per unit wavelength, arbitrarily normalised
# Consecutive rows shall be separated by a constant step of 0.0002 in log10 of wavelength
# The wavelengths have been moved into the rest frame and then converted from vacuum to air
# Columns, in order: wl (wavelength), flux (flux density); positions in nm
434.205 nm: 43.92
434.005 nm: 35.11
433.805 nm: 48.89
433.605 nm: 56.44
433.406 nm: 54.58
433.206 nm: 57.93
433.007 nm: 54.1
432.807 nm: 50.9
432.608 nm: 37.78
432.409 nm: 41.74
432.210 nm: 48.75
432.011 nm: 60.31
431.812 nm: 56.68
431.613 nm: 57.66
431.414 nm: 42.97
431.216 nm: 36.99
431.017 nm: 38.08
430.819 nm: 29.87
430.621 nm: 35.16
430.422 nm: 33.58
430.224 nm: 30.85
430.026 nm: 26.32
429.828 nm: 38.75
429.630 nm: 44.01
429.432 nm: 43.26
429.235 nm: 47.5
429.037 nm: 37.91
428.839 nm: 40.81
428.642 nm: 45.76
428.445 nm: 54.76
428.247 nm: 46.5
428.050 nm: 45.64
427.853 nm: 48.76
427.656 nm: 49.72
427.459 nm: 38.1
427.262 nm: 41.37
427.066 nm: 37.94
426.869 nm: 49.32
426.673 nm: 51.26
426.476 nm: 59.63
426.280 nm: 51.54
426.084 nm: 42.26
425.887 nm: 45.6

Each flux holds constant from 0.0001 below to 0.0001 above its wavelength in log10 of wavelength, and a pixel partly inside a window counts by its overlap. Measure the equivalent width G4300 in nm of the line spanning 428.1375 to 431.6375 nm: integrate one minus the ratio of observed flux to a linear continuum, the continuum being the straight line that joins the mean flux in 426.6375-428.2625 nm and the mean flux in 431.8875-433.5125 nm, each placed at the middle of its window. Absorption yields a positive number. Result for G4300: 0.55 nm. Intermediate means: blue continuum 45.1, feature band 40.2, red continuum 50.9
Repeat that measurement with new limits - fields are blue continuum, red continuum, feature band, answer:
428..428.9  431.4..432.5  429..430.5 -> 0.337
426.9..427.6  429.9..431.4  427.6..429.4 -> -0.378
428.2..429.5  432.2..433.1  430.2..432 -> 0.170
